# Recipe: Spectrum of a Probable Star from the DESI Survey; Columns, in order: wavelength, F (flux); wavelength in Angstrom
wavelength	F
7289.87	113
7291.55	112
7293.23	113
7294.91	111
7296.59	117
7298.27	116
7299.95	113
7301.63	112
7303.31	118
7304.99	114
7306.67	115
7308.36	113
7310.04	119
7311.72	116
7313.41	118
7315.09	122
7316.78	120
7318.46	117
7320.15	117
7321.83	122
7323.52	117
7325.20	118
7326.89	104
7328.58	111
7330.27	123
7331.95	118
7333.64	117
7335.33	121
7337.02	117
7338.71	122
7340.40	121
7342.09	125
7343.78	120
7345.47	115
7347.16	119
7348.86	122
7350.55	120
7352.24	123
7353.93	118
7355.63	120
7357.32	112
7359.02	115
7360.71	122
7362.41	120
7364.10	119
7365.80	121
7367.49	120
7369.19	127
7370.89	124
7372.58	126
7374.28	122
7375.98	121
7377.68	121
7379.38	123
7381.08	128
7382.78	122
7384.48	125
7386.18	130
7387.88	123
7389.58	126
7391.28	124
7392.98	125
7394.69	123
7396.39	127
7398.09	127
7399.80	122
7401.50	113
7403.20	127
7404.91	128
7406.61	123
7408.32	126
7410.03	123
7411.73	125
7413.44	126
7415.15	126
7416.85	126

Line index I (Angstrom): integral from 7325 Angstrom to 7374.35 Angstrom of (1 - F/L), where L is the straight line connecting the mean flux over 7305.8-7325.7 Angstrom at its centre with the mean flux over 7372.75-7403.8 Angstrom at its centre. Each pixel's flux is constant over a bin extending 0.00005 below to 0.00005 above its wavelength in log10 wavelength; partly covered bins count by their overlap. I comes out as 0.5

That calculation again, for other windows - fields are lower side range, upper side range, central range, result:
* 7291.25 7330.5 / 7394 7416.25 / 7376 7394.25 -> -0.3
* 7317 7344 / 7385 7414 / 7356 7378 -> 0.1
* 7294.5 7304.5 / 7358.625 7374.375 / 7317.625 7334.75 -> 0.2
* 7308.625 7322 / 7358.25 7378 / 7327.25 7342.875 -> 0.1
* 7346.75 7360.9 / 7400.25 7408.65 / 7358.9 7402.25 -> -0.7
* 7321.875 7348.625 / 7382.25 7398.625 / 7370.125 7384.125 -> 0.0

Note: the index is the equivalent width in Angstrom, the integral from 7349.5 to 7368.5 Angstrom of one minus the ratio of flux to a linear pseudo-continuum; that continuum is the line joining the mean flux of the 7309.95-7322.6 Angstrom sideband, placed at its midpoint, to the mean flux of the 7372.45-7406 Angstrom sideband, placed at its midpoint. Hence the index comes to 0.4 Angstrom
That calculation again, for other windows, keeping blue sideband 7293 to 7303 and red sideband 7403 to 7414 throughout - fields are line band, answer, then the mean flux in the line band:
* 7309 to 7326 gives -0.38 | 119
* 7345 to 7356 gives -0.03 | 120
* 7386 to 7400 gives -0.17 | 125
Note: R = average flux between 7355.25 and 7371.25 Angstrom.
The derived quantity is 120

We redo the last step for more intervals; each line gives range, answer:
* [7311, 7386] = 120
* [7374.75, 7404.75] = 124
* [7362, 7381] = 122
